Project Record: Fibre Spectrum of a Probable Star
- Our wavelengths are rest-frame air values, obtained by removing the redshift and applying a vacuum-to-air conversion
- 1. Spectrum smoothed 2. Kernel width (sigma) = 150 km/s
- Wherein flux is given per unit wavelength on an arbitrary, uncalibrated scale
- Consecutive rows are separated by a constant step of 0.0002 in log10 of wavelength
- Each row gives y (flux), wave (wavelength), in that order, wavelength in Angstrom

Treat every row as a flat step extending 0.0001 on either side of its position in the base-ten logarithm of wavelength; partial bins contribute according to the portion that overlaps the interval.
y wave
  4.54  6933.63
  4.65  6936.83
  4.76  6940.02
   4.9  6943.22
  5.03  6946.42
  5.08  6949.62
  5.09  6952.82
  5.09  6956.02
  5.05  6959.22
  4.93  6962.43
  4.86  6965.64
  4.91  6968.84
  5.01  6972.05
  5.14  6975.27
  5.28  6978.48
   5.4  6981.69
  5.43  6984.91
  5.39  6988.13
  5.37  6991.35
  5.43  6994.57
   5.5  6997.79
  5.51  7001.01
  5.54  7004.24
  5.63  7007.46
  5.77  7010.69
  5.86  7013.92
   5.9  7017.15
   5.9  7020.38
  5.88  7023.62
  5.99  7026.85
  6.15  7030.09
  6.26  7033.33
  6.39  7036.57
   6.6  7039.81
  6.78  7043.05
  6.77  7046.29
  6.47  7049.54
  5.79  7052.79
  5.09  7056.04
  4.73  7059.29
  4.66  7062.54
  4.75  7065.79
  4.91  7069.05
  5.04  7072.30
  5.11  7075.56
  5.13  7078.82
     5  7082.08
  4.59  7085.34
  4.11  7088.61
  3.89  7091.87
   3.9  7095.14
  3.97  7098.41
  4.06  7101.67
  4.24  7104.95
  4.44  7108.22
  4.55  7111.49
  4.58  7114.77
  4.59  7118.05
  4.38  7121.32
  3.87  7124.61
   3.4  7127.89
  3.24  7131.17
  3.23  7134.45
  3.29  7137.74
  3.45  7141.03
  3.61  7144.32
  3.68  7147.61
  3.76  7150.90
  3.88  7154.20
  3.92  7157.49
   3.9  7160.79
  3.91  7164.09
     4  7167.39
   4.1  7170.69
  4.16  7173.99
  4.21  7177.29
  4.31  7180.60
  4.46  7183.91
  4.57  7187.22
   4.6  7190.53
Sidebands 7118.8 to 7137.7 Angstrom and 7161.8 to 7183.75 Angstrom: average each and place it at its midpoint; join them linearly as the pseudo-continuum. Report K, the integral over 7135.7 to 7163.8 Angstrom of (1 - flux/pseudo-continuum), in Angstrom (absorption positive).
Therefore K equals 1.4 Angstrom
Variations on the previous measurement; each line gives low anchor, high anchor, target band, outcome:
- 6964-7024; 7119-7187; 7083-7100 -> 1.3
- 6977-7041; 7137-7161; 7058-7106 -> 1.5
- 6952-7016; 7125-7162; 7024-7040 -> -4.8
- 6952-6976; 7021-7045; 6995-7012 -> 0.5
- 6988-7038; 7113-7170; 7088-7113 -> 1.6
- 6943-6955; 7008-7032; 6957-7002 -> 1.6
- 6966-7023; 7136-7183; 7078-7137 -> 3.2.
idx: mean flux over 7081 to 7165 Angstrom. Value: 3.97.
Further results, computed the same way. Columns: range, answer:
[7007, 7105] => 5.34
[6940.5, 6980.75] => 5.03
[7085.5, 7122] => 4.26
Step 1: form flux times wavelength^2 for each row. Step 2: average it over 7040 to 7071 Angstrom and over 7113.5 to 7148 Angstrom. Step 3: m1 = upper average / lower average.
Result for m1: 0.68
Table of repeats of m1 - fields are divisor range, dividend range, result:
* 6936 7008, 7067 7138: 0.86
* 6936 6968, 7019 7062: 1.25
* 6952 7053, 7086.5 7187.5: 0.73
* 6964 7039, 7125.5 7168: 0.68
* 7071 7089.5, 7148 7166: 0.81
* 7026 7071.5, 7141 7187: 0.71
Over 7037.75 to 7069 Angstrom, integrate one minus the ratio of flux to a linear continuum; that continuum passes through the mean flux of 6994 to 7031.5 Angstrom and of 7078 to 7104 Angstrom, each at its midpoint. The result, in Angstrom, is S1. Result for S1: -4.2 Angstrom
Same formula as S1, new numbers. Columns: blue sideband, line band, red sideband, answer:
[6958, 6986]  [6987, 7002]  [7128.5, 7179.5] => -1.5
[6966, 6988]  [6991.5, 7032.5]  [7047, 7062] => -3.1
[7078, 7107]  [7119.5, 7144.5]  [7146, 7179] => 3.3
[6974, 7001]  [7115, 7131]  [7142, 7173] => 0.5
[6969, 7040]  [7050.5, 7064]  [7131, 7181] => -0.3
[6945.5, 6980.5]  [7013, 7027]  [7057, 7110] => -3.2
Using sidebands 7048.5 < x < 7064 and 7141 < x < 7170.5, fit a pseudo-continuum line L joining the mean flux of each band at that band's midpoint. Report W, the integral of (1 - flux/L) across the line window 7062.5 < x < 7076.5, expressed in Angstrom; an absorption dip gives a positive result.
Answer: 0.6 Angstrom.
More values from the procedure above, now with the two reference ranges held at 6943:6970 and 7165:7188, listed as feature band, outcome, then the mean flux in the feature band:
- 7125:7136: 2.61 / 3.36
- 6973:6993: -1.70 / 5.32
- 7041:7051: -4.23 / 6.68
